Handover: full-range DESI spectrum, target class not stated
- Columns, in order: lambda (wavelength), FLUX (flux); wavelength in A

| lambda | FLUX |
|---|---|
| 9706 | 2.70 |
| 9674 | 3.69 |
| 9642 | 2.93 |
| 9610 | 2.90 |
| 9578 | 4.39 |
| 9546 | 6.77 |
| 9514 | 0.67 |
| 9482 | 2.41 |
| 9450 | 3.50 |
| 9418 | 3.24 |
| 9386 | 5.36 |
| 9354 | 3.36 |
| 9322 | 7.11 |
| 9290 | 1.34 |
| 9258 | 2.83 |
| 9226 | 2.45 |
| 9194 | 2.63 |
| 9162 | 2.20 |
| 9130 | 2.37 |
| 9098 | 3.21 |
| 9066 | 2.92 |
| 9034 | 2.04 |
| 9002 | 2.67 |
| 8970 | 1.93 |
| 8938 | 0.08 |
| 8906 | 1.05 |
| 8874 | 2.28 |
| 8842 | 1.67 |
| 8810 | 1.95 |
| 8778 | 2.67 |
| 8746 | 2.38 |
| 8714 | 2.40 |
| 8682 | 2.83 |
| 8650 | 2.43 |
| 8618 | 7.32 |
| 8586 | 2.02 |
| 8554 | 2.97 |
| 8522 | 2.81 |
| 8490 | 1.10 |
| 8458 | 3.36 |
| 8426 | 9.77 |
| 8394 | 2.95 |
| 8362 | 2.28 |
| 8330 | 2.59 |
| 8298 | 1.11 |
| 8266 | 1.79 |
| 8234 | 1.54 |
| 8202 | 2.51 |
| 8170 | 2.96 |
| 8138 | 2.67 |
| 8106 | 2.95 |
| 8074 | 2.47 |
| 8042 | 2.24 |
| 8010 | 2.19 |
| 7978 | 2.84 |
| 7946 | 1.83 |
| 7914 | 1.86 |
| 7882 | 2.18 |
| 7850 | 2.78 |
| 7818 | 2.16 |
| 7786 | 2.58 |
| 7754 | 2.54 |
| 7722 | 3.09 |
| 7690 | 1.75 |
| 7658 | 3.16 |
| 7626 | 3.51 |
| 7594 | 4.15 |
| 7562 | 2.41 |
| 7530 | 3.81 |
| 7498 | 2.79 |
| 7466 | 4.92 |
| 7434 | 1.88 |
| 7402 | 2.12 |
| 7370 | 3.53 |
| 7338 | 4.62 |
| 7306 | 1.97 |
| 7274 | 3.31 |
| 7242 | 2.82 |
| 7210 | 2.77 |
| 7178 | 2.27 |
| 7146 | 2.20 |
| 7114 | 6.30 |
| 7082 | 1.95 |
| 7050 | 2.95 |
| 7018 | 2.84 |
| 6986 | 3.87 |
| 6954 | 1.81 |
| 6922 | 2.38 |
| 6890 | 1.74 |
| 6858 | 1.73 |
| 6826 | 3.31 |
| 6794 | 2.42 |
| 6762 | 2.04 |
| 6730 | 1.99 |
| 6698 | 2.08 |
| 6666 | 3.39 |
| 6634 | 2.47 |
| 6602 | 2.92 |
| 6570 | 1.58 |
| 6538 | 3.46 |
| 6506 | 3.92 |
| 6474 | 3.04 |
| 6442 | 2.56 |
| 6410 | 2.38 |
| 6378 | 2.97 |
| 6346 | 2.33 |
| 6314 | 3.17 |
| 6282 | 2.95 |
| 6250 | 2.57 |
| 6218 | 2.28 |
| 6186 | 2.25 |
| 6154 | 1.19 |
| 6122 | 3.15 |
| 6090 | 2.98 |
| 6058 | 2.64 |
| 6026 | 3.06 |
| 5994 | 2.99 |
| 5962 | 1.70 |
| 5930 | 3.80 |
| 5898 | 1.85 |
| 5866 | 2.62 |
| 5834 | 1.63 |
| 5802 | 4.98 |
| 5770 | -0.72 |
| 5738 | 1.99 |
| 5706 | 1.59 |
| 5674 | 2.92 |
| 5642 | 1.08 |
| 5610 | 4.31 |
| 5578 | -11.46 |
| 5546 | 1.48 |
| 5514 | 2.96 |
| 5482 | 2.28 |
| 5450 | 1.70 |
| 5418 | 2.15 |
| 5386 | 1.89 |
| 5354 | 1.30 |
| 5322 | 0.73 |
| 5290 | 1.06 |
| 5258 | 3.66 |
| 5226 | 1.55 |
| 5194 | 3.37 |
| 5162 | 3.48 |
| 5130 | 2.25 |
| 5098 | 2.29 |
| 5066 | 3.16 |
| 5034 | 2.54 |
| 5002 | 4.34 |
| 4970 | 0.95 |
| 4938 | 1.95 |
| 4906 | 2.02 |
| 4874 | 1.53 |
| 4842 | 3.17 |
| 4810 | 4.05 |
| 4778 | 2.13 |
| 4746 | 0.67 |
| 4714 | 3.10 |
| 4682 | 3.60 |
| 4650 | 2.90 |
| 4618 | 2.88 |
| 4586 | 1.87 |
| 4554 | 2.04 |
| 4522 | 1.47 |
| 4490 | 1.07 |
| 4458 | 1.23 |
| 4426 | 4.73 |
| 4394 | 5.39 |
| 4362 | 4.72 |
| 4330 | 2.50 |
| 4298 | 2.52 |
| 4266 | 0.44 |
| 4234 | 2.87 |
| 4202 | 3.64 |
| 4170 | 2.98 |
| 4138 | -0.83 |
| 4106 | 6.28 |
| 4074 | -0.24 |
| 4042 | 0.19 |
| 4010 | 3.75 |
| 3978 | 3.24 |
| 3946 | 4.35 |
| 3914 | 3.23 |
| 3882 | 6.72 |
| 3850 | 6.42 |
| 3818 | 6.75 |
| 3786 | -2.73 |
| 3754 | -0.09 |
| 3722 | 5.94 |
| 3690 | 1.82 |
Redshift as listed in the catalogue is 0.906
